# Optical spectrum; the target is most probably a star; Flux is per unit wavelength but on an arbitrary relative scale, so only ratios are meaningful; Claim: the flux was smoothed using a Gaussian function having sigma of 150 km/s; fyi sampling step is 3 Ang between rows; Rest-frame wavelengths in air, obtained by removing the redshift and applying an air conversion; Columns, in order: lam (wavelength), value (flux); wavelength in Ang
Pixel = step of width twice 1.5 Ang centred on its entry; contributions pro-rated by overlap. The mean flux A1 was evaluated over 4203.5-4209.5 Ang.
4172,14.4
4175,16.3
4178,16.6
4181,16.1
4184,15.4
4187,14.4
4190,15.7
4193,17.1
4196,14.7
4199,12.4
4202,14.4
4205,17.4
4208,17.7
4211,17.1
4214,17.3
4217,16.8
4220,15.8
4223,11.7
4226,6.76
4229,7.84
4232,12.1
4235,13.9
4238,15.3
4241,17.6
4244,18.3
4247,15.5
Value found 17.5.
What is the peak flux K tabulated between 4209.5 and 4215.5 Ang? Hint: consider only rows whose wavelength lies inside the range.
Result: 17.3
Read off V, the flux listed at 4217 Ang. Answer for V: 16.8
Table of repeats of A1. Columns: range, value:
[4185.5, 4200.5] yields 14.9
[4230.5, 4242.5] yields 14.7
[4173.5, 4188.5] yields 15.8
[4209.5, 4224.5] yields 15.7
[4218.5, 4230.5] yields 10.5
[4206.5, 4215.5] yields 17.4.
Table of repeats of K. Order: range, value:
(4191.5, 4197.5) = 17.1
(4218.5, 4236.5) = 15.8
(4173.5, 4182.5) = 16.6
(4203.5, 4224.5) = 17.7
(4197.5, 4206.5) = 17.4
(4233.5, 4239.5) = 15.3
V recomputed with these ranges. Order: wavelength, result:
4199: 12.4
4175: 16.3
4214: 17.3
